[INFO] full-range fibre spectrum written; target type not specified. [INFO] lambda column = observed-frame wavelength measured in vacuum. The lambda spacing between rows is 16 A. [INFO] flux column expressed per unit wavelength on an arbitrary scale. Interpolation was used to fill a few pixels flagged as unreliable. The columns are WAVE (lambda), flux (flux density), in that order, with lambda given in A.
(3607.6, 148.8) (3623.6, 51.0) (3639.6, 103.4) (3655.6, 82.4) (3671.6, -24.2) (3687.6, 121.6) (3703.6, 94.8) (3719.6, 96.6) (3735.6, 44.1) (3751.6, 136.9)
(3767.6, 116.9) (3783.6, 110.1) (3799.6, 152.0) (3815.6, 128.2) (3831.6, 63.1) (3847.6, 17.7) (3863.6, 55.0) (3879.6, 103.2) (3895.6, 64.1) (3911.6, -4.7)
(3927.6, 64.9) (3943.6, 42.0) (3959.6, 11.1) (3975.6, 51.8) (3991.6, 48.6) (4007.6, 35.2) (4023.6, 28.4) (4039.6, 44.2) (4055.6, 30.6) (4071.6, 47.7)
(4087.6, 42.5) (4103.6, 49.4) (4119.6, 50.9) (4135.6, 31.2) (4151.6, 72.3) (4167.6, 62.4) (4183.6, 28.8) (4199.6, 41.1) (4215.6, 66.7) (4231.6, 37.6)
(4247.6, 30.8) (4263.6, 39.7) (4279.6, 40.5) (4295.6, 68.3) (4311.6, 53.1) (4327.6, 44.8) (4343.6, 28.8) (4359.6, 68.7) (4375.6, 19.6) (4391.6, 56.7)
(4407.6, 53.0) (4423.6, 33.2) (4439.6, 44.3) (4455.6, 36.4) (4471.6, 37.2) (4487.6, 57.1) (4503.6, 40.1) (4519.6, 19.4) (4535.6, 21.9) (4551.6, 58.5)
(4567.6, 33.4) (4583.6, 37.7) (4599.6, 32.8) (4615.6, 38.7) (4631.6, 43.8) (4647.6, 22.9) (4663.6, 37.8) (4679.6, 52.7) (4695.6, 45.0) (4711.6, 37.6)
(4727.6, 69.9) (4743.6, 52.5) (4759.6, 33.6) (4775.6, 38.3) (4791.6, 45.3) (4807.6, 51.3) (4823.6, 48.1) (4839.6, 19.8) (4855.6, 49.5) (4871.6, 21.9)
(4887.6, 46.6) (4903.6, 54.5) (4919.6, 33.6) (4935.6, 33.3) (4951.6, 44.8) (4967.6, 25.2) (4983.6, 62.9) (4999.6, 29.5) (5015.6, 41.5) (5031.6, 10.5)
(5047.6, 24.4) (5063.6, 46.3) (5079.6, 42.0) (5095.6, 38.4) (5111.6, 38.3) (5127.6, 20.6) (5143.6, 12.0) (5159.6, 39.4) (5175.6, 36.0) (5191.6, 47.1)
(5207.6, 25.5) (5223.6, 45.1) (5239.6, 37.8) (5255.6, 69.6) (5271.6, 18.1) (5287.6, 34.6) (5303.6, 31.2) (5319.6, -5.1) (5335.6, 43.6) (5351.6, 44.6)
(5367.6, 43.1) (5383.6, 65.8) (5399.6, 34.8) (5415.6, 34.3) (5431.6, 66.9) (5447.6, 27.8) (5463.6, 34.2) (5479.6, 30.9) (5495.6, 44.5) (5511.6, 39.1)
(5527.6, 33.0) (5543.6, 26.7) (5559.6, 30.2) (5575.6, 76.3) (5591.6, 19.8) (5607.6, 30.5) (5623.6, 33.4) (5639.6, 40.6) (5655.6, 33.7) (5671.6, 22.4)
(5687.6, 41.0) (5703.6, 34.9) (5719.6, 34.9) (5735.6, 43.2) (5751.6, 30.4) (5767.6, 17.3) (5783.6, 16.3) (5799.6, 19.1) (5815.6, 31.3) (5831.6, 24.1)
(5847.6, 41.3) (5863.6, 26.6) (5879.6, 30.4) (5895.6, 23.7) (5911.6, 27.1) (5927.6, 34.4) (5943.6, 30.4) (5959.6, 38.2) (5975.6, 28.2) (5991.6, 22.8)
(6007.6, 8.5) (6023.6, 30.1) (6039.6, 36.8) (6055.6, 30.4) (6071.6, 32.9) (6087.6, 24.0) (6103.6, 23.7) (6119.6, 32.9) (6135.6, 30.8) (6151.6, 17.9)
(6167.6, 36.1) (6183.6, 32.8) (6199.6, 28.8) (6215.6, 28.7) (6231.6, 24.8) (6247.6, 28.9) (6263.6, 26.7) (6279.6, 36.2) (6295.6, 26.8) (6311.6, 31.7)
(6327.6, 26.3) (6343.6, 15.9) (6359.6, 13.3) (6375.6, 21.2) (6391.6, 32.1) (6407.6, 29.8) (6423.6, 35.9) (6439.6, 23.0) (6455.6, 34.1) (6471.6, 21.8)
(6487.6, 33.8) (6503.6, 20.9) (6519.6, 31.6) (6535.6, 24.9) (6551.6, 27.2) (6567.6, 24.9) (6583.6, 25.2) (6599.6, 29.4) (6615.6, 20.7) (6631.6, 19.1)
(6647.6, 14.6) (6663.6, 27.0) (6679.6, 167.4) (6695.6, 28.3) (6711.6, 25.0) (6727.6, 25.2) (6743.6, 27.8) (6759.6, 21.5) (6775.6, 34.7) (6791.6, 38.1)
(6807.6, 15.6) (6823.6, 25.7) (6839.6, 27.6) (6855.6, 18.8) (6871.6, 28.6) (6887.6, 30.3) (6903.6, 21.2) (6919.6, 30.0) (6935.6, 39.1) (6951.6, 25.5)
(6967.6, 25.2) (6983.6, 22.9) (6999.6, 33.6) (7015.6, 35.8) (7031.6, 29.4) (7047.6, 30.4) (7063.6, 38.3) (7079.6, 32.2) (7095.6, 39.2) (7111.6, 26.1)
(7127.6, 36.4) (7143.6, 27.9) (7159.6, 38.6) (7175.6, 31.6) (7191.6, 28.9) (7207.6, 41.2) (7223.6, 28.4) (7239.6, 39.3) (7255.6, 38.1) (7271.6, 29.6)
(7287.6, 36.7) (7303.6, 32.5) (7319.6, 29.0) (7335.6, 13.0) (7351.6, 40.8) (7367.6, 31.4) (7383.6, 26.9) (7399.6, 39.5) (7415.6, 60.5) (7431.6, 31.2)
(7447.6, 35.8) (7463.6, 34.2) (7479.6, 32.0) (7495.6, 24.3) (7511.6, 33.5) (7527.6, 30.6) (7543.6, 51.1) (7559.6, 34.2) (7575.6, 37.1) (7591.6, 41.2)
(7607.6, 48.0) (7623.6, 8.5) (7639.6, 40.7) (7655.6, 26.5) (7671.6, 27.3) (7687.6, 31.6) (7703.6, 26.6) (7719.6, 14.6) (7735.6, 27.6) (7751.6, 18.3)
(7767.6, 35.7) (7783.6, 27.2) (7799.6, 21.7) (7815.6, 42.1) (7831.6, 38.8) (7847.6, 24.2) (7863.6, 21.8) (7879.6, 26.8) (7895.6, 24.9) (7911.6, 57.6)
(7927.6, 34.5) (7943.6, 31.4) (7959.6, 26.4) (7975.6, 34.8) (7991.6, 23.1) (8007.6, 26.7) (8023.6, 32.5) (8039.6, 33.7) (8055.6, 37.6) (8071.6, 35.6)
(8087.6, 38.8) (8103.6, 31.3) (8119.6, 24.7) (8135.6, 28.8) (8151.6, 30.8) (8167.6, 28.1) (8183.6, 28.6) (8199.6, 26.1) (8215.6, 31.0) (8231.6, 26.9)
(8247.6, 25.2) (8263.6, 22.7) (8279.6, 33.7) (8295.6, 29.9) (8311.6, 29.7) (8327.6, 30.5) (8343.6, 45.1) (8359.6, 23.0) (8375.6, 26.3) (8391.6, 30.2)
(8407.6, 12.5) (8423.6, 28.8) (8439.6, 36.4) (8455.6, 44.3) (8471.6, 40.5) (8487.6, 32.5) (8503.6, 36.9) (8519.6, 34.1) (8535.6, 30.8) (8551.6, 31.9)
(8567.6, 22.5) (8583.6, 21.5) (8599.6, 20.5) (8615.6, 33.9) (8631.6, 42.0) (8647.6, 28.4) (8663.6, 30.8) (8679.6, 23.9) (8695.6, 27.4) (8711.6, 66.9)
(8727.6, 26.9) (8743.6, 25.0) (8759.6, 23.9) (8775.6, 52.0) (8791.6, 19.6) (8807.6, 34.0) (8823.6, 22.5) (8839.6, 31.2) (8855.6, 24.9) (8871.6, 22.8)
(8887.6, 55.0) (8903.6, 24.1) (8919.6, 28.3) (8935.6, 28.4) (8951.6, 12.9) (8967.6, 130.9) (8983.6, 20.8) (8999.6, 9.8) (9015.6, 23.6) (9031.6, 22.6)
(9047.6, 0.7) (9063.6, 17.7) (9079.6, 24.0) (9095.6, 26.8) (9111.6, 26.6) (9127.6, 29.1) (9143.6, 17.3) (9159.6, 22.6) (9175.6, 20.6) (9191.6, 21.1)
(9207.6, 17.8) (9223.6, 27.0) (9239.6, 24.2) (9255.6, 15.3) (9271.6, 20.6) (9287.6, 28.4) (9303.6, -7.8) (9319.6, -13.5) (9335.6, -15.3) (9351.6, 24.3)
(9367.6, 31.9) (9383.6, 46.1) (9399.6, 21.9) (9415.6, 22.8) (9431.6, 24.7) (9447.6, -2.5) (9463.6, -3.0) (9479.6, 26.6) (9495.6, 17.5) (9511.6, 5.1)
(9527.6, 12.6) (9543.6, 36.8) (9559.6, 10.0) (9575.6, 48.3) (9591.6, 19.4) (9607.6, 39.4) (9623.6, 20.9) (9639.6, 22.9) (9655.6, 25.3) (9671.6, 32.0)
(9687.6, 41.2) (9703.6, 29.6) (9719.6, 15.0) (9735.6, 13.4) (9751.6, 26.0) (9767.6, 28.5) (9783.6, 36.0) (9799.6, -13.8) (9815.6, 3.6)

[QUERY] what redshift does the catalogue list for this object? 0.79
